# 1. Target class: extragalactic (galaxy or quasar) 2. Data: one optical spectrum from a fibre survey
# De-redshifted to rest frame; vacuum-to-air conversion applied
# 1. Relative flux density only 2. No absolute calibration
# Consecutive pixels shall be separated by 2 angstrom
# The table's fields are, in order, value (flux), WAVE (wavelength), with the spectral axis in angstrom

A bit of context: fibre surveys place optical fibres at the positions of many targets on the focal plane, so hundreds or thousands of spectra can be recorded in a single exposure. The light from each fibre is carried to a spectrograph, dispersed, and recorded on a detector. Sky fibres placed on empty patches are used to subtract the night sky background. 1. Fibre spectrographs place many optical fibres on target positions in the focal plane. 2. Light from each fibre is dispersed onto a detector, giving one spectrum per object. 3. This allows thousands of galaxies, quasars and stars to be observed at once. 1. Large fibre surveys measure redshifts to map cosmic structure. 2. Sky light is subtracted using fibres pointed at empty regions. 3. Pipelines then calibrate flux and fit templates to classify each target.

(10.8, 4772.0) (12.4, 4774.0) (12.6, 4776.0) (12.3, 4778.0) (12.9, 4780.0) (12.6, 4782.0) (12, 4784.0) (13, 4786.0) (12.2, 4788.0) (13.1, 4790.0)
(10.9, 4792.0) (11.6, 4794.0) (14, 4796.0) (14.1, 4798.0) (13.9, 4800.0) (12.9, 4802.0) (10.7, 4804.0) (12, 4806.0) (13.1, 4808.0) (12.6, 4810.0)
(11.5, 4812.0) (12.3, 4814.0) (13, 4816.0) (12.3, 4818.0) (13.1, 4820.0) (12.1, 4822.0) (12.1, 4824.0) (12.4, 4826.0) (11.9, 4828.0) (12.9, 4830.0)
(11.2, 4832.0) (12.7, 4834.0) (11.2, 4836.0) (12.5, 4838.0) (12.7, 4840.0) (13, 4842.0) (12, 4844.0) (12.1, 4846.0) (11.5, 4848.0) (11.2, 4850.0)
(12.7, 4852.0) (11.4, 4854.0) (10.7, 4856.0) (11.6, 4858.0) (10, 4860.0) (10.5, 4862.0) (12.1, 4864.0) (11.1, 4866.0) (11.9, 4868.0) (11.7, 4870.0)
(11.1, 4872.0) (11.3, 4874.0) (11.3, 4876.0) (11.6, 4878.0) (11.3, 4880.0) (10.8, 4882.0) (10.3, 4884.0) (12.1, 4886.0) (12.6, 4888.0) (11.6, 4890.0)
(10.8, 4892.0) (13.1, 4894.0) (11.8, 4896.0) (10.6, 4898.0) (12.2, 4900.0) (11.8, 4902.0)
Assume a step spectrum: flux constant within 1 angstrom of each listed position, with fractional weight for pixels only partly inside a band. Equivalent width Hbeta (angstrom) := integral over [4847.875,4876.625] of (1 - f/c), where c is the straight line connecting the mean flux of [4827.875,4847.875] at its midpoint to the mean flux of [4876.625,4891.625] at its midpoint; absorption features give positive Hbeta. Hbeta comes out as 1.13 angstrom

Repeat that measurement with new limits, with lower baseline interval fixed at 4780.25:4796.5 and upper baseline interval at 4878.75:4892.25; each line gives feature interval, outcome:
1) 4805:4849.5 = -1.0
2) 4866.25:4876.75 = 0.1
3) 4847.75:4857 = 0.2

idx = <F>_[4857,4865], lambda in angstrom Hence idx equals 11.1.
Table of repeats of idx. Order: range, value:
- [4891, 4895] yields 11.9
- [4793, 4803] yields 13.3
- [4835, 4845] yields 12.3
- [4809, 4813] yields 12.1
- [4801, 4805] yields 11.8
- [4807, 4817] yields 12.5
